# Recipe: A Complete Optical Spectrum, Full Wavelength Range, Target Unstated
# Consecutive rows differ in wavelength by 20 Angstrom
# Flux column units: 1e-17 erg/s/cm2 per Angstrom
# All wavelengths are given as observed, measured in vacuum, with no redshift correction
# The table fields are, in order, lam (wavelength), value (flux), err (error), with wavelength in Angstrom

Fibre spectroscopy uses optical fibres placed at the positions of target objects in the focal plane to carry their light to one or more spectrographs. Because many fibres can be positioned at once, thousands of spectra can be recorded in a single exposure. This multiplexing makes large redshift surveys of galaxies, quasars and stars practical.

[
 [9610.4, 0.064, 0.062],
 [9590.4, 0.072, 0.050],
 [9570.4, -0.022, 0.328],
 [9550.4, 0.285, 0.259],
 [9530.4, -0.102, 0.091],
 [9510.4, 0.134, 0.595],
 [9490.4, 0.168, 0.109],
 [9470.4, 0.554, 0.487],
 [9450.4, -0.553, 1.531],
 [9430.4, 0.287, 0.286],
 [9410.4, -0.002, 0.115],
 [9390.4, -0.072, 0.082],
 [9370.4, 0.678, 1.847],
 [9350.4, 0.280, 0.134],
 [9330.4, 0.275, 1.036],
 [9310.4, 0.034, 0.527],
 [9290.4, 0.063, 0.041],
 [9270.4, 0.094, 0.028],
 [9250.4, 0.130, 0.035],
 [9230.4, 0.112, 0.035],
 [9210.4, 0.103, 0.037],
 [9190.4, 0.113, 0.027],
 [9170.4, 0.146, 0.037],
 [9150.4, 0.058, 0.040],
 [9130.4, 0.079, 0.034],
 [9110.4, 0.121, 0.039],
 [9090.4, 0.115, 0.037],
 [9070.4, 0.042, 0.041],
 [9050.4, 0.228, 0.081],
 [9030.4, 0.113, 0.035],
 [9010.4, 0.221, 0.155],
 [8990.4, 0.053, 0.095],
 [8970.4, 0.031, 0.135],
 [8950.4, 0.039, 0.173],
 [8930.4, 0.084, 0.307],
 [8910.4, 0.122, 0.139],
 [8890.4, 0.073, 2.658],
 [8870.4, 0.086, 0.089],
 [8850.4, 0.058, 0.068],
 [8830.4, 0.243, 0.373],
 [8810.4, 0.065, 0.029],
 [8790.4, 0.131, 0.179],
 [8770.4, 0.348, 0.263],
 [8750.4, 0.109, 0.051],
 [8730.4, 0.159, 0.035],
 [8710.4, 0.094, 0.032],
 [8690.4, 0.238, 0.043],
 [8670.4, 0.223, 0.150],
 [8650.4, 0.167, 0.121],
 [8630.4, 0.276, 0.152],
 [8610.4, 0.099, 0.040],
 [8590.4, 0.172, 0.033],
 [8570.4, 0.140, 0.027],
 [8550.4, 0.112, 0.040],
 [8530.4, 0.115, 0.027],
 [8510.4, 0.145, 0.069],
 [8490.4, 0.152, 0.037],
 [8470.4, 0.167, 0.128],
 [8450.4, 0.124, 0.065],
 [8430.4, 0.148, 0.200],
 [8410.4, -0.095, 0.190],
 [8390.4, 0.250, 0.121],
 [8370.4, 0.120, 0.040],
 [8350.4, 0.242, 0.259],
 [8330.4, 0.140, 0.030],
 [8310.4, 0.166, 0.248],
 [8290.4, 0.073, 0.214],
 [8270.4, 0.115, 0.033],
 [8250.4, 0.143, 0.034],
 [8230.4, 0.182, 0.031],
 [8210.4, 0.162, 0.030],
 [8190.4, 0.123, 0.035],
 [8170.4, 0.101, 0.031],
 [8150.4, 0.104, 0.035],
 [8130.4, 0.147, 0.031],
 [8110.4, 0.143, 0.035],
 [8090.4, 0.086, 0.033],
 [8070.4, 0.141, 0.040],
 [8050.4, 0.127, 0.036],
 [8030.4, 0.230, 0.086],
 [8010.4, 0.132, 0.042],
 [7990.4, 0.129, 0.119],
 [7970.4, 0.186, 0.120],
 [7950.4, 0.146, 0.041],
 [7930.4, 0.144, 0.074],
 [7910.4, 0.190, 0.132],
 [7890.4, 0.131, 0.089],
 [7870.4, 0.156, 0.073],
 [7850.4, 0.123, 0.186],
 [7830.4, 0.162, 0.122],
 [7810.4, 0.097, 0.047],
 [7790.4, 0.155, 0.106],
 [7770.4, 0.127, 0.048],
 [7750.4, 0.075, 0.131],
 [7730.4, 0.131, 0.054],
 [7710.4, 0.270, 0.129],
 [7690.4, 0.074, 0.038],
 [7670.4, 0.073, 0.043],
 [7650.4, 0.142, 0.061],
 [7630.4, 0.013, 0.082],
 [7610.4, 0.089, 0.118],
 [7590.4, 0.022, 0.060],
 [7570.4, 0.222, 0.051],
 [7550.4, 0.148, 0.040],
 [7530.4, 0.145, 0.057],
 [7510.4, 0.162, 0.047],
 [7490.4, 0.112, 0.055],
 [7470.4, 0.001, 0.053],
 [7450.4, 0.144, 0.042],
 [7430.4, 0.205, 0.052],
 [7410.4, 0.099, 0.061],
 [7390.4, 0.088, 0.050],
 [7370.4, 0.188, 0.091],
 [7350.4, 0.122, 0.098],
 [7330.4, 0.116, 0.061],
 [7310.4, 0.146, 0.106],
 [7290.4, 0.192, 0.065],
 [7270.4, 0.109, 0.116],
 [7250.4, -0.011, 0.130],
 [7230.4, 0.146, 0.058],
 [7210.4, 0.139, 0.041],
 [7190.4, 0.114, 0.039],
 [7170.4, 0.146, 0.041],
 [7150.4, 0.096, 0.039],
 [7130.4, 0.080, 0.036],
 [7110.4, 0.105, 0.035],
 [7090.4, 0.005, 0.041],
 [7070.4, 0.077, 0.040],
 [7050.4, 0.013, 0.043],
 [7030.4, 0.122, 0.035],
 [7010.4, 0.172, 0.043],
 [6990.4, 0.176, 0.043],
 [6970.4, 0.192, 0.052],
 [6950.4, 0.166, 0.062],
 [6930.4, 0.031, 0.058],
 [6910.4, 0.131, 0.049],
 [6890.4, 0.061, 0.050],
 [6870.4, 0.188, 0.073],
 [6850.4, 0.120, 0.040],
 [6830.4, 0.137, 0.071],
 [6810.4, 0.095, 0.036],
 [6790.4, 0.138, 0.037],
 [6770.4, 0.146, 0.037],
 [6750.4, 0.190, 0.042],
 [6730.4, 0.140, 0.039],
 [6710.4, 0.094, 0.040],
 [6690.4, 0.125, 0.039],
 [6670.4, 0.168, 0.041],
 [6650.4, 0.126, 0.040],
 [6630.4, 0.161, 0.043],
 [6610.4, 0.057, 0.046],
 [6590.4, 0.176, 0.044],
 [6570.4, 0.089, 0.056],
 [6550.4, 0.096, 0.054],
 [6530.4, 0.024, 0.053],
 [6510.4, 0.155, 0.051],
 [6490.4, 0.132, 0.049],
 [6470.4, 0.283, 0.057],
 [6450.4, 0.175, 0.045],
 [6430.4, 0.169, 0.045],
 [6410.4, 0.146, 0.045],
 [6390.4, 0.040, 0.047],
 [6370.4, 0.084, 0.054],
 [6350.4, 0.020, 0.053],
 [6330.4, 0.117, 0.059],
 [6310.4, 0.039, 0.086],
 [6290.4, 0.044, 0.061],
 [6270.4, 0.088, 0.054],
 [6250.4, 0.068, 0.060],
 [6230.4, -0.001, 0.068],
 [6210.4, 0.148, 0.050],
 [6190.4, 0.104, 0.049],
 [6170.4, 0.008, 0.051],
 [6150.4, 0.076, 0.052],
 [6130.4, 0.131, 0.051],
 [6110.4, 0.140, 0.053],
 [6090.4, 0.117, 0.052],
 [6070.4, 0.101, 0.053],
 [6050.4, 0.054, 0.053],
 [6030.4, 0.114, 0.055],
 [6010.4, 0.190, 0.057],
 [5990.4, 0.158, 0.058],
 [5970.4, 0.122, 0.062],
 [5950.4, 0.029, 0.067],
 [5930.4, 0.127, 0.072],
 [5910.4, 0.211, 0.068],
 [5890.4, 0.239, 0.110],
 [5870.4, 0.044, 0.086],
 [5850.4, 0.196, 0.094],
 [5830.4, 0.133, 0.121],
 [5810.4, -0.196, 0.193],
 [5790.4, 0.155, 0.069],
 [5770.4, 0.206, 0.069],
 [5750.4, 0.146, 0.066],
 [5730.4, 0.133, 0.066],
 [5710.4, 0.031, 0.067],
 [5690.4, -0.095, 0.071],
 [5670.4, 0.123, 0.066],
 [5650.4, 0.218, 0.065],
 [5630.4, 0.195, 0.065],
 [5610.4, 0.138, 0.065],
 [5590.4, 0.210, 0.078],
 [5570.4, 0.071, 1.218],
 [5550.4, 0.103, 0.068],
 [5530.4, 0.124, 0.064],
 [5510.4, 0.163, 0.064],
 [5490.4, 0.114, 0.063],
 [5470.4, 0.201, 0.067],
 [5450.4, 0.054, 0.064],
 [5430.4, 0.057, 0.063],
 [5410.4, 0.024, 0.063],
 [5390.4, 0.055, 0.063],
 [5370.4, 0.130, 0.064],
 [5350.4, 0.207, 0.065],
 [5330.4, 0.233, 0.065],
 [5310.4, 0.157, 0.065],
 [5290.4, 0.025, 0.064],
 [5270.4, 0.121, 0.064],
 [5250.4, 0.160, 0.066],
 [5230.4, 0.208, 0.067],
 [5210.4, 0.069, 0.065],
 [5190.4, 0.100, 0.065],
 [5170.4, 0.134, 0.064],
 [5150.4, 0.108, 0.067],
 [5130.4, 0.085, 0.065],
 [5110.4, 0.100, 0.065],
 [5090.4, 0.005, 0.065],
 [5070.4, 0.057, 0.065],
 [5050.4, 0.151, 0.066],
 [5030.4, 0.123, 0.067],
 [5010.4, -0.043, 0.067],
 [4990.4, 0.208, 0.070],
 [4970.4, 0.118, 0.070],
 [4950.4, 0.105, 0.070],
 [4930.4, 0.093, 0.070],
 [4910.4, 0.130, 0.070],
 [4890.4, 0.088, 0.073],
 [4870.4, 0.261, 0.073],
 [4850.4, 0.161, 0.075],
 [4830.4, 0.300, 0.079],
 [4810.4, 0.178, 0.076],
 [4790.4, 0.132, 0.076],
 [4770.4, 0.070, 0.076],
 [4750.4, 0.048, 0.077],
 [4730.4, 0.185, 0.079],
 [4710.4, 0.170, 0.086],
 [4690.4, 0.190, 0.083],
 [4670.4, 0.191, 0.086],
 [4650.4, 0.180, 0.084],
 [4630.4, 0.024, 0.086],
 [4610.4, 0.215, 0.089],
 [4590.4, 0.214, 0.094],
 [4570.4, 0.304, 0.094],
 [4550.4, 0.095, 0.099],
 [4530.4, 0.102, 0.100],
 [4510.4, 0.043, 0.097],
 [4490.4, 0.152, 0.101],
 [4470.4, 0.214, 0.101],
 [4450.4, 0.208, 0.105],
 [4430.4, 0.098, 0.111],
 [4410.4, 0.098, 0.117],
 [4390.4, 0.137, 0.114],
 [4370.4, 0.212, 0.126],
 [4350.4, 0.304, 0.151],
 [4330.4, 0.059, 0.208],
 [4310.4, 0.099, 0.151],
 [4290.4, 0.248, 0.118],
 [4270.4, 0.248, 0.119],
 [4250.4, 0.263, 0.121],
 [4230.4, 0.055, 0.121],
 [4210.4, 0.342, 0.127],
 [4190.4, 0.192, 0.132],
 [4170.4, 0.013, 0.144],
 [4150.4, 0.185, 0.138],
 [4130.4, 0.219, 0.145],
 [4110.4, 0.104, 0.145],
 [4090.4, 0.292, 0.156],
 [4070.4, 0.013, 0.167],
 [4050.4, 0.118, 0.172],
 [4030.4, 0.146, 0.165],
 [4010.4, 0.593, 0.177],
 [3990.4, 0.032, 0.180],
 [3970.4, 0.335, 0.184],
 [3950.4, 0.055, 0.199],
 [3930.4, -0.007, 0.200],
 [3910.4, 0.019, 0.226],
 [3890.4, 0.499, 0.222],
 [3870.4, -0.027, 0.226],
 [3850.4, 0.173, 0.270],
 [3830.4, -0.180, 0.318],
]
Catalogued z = 0.734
